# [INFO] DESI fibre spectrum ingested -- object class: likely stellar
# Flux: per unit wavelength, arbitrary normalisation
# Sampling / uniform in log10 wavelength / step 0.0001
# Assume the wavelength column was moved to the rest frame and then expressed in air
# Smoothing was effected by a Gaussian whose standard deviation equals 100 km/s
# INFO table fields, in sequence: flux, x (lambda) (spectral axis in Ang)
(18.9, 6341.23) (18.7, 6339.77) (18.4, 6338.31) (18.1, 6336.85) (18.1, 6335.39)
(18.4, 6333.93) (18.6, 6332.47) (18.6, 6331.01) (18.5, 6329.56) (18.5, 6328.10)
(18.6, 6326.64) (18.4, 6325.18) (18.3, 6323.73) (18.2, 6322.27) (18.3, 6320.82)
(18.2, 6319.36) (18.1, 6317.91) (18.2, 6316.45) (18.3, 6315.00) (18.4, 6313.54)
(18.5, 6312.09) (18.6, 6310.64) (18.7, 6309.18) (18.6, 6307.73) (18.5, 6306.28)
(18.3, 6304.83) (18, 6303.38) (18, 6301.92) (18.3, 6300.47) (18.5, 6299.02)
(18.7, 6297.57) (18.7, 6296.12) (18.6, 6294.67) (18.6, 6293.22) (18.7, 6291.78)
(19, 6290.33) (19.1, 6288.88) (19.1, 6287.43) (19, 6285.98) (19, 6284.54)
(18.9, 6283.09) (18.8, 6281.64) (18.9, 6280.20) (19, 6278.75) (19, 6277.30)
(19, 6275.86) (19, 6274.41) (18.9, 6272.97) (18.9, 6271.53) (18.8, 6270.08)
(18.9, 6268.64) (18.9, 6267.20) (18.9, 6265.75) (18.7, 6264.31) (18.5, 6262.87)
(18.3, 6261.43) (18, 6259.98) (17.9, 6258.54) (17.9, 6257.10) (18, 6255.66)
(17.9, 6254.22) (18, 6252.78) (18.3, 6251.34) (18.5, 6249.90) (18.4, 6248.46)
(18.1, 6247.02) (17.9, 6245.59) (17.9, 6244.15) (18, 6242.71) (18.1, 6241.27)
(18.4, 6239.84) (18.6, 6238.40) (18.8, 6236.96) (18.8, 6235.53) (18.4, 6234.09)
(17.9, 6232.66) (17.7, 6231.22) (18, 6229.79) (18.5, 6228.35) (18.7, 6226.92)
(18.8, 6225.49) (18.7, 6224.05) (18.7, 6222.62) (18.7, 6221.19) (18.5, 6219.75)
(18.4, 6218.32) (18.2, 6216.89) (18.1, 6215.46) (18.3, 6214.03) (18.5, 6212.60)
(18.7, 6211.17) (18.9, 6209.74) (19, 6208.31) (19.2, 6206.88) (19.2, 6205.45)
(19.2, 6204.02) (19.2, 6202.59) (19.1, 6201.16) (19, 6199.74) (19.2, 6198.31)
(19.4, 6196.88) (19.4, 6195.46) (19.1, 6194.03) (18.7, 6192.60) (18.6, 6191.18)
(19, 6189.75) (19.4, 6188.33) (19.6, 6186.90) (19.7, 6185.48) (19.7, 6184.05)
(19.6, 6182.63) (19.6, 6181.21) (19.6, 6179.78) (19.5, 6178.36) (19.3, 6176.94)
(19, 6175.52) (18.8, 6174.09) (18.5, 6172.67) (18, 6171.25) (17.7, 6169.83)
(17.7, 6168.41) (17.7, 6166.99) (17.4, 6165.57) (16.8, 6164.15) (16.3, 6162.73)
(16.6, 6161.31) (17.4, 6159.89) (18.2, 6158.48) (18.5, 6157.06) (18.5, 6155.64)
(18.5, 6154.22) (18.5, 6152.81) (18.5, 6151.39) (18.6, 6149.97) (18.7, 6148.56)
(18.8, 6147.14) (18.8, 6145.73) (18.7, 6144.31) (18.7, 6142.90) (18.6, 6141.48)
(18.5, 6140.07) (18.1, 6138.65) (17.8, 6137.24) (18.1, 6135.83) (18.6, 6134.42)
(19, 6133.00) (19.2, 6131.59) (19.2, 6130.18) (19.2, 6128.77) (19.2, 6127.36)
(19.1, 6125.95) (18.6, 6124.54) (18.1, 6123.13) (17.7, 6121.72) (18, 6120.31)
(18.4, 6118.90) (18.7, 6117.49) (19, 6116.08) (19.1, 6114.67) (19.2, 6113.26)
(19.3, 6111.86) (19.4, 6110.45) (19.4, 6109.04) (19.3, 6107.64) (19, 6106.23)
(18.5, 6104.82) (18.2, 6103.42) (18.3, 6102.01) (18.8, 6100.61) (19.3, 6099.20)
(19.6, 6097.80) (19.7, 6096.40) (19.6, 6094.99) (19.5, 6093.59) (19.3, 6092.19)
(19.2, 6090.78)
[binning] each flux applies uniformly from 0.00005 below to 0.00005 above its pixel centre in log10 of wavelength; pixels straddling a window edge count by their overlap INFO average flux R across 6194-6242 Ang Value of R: 18.7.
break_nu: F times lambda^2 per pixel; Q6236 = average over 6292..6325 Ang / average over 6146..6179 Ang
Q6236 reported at 1.06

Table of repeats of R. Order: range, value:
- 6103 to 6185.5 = 18.6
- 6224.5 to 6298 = 18.5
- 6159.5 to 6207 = 18.7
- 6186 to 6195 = 19.1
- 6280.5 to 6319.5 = 18.6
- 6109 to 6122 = 18.8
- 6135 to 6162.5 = 18.3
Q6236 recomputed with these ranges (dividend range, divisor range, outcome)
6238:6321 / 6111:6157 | 1.04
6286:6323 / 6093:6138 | 1.04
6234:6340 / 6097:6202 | 1.03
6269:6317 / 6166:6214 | 1.02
